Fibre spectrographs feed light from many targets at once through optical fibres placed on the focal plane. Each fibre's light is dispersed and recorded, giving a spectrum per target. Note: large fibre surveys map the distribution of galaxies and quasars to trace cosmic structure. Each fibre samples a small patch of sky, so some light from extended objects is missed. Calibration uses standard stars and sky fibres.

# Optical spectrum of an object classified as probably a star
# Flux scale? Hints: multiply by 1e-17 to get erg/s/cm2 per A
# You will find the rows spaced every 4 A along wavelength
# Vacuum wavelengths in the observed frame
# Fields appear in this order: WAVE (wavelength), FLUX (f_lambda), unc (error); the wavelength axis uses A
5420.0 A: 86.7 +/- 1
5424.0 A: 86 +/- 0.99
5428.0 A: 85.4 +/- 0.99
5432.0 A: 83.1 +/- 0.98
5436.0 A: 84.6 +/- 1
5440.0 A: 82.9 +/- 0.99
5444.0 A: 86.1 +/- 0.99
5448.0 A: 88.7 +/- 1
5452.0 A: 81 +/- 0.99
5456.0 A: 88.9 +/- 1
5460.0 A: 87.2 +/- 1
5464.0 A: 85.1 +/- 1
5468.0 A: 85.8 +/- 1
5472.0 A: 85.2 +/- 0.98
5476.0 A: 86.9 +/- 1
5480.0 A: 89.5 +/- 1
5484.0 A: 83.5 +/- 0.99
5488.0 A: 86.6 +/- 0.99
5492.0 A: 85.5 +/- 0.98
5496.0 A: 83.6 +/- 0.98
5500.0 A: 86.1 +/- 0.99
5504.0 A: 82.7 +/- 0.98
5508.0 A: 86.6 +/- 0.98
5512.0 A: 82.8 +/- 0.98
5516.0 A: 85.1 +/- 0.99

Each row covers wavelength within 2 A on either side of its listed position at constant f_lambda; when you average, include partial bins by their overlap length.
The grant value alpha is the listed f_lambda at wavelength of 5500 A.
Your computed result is 86.1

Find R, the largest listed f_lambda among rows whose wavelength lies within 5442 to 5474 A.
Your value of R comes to 88.9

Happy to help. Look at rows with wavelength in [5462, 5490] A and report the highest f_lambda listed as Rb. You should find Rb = 89.5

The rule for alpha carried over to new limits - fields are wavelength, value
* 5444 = 86.1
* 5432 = 83.1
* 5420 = 86.7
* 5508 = 86.6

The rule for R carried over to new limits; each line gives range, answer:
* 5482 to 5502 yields 86.6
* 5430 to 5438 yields 84.6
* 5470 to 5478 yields 86.9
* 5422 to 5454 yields 88.7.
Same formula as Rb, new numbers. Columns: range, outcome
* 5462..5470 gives 85.8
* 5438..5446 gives 86.1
